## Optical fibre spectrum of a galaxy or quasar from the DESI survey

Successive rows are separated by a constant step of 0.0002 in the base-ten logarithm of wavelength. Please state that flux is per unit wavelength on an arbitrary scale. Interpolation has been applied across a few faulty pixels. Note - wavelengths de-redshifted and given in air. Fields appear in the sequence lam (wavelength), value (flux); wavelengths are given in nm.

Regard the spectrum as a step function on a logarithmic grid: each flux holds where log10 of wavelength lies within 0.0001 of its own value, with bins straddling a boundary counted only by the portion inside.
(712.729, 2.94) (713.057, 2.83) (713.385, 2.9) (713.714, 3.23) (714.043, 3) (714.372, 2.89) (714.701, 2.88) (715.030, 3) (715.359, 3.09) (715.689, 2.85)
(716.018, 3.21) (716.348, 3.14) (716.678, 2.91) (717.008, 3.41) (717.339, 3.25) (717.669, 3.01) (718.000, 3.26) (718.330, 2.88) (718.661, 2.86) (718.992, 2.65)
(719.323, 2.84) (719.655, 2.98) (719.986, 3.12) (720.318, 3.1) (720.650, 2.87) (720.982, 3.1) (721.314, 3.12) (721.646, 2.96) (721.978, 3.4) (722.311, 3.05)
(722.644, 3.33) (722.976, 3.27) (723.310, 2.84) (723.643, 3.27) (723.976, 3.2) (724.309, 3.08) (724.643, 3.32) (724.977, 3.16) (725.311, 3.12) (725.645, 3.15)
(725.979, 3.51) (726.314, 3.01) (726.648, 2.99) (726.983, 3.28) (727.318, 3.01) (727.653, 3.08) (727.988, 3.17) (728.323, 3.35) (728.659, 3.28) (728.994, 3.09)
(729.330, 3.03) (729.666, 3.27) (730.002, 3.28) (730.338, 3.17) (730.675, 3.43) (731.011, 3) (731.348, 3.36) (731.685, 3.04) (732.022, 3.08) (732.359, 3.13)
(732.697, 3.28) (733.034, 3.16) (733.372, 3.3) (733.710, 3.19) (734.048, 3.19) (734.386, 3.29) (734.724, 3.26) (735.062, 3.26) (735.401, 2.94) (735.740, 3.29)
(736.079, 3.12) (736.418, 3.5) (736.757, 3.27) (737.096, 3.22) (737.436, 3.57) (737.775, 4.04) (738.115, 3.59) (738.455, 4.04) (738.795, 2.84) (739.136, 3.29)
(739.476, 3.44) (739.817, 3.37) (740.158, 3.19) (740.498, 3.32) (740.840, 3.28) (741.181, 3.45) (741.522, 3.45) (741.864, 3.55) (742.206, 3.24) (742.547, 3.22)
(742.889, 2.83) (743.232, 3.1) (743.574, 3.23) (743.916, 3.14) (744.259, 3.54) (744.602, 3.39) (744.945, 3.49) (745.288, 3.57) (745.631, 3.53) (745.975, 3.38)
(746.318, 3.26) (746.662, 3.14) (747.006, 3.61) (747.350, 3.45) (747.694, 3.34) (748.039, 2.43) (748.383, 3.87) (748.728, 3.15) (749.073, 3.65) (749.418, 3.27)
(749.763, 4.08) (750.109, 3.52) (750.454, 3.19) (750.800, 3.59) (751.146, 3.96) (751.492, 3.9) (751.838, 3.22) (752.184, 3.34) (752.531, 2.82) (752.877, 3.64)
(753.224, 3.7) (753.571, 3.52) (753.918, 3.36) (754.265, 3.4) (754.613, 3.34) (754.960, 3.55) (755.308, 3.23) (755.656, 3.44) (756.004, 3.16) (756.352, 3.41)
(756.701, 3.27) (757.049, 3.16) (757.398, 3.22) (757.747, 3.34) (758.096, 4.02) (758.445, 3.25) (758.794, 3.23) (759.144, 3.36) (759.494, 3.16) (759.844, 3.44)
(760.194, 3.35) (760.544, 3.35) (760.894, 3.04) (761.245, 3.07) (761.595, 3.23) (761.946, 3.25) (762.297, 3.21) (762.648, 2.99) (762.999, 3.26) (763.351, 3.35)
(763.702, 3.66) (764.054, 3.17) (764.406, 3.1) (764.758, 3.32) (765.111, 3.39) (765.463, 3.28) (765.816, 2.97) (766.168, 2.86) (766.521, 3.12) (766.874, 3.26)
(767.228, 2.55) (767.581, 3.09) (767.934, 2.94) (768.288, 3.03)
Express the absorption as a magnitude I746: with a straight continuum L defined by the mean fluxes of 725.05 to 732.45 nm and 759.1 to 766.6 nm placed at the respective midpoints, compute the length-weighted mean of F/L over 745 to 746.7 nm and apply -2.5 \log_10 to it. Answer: -0.07 mag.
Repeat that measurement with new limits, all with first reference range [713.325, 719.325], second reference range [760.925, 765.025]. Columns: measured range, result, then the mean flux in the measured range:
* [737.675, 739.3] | -0.14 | 3.54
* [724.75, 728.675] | -0.04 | 3.17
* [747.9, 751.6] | -0.11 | 3.51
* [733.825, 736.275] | -0.03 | 3.2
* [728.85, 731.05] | -0.04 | 3.19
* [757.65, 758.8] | -0.09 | 3.5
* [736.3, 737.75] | -0.11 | 3.45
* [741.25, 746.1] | -0.06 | 3.33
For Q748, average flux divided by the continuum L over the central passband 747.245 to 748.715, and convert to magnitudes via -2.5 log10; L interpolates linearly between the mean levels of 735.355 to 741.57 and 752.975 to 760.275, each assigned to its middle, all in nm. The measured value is 0.043 mag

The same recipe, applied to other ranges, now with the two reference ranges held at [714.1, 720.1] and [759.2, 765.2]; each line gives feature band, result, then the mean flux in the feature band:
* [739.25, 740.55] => -0.07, 3.33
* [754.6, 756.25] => -0.04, 3.35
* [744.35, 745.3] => -0.10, 3.47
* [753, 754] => -0.11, 3.55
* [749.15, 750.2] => -0.14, 3.63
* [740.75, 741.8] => -0.09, 3.42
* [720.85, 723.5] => -0.03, 3.14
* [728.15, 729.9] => -0.05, 3.21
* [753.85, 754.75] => -0.05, 3.37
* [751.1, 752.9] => -0.08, 3.43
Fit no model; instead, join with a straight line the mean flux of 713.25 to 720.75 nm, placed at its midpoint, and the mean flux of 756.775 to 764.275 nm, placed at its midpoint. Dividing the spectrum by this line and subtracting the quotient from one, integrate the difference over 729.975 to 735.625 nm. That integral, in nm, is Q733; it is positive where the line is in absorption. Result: -0.15 nm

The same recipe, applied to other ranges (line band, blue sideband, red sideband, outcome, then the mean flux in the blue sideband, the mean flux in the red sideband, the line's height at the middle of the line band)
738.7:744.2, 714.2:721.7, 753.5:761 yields -0.08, 3.02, 3.35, 3.21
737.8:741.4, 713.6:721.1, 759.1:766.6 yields -0.33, 3.02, 3.22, 3.12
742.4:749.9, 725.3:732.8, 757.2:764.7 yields -0.25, 3.18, 3.29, 3.24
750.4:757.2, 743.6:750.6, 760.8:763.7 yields -0.21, 3.4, 3.21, 3.31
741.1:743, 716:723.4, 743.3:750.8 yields 0.02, 3.07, 3.39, 3.33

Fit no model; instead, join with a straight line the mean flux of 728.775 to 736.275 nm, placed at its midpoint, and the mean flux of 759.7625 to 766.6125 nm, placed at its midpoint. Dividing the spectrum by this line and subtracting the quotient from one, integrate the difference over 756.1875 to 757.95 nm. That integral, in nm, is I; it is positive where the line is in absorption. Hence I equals -0.04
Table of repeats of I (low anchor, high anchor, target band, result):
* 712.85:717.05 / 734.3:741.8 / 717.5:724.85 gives 0.10 nm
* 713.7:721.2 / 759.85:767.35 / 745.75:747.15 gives -0.10 nm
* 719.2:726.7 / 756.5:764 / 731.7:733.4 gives 0.00 nm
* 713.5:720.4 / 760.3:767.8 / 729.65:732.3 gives -0.11 nm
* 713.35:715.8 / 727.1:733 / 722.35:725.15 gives -0.07 nm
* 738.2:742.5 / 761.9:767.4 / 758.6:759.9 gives -0.03 nm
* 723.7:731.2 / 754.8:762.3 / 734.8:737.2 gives -0.01 nm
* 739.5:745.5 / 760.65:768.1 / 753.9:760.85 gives -0.31 nm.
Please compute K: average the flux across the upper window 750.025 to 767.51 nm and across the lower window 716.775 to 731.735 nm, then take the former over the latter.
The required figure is 1.06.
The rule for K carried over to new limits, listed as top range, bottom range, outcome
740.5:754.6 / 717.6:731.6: 1.09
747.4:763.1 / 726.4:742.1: 1.03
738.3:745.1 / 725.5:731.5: 1.04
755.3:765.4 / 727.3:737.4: 1.03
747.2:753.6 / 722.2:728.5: 1.09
